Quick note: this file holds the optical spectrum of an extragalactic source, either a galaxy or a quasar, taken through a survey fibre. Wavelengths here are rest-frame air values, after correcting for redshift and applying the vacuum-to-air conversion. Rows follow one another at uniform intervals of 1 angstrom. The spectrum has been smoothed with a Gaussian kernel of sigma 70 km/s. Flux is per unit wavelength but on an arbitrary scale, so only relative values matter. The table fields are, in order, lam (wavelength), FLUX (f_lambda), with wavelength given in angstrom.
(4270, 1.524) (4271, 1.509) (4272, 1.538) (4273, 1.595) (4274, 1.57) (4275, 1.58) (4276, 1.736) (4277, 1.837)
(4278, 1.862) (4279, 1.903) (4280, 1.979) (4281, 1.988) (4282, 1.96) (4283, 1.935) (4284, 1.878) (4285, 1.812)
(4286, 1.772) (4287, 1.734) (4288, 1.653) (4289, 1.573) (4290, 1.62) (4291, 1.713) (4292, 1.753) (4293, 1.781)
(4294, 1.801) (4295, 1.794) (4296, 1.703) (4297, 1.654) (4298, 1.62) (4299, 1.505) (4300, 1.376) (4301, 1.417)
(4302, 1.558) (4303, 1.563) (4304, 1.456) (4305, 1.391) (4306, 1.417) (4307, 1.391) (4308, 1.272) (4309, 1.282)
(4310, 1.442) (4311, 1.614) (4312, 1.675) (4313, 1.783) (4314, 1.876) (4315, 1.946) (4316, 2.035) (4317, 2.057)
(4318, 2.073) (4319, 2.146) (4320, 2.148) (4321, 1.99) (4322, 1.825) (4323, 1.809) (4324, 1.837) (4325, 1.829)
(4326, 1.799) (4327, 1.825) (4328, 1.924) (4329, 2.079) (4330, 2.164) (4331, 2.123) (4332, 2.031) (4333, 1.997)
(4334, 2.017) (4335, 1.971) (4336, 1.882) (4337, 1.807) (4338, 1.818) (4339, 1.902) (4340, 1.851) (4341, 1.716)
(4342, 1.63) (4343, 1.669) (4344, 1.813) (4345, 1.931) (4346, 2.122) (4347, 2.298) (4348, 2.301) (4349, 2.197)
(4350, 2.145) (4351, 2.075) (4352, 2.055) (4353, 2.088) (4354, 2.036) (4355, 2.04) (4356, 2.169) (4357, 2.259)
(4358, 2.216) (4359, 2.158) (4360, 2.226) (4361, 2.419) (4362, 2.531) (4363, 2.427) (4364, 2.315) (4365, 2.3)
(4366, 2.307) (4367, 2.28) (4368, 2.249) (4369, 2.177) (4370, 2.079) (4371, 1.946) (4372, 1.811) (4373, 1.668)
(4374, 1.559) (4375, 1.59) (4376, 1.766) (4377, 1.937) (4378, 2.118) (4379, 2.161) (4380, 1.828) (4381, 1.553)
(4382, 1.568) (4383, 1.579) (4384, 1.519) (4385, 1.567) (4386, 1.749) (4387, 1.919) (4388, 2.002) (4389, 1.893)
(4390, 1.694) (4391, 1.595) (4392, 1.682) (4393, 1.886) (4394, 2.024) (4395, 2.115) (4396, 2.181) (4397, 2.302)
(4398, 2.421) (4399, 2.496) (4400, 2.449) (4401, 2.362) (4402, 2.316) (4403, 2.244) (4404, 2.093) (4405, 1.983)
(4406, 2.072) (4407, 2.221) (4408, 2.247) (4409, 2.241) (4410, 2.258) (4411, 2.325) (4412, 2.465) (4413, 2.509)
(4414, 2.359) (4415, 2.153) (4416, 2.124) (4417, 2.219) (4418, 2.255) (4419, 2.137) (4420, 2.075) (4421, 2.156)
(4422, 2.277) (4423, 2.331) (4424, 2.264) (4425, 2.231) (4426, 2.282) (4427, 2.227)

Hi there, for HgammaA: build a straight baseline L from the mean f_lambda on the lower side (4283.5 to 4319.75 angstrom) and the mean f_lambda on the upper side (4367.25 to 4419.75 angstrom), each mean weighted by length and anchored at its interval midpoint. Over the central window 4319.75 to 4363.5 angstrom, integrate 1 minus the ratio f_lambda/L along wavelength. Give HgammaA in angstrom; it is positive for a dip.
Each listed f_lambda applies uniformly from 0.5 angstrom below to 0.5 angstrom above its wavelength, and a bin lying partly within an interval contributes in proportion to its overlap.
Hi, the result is -4.6 angstrom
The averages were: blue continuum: 1.67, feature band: 2.03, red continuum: 2.03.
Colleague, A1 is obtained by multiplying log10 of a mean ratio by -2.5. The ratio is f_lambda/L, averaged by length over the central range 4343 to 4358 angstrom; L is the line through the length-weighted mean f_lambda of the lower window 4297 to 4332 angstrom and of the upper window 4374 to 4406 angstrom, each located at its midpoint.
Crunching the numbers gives -0.14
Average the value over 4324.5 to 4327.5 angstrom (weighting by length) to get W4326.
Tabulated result 1.82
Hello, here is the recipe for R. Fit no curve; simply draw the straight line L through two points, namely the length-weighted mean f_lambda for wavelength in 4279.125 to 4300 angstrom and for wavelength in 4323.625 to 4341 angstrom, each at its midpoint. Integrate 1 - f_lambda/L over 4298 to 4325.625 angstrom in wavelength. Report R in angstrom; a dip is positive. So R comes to 2.3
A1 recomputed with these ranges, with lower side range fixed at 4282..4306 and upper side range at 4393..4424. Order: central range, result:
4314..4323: -0.13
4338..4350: -0.02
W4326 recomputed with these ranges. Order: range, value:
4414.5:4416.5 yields 2.14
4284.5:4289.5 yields 1.71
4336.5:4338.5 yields 1.81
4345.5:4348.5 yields 2.24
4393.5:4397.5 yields 2.16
